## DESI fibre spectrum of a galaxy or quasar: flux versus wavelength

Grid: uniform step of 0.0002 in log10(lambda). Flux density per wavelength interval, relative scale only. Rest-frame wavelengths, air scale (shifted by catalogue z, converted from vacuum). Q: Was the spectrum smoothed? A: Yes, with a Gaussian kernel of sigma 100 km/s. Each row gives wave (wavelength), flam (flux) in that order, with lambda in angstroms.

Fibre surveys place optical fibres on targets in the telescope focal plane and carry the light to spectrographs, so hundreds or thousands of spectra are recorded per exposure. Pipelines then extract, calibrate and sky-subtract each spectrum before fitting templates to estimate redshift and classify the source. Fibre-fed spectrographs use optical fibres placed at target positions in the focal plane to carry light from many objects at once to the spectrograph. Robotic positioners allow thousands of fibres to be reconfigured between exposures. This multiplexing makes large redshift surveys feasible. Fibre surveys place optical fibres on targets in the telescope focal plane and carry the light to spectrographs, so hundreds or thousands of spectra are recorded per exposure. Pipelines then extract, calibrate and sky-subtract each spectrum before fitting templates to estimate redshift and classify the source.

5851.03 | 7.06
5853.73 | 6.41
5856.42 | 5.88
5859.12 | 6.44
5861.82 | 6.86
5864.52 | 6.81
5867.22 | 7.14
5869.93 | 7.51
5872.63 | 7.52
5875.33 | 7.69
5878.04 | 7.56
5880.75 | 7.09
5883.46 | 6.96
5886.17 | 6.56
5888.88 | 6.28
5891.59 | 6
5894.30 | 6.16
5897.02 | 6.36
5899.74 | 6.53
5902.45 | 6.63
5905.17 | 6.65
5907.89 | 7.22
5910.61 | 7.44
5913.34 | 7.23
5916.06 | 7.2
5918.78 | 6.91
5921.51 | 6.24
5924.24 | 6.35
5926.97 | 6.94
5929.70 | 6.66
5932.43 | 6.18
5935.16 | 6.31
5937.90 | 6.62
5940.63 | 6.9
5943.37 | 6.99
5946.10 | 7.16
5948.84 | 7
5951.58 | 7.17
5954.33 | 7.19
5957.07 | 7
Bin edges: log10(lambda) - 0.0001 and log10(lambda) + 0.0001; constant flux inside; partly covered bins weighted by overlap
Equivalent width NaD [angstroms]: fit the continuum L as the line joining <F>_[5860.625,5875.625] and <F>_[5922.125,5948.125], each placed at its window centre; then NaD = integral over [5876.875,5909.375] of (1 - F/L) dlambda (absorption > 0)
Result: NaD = 1.7 angstroms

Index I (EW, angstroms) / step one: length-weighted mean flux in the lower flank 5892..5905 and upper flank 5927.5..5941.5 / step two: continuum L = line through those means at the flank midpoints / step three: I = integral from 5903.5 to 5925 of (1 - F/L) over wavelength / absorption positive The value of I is -1.5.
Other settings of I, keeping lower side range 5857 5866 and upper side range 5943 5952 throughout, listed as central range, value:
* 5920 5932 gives 0.78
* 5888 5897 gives 0.83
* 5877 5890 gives -0.26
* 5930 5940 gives 0.83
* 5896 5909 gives 0.33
